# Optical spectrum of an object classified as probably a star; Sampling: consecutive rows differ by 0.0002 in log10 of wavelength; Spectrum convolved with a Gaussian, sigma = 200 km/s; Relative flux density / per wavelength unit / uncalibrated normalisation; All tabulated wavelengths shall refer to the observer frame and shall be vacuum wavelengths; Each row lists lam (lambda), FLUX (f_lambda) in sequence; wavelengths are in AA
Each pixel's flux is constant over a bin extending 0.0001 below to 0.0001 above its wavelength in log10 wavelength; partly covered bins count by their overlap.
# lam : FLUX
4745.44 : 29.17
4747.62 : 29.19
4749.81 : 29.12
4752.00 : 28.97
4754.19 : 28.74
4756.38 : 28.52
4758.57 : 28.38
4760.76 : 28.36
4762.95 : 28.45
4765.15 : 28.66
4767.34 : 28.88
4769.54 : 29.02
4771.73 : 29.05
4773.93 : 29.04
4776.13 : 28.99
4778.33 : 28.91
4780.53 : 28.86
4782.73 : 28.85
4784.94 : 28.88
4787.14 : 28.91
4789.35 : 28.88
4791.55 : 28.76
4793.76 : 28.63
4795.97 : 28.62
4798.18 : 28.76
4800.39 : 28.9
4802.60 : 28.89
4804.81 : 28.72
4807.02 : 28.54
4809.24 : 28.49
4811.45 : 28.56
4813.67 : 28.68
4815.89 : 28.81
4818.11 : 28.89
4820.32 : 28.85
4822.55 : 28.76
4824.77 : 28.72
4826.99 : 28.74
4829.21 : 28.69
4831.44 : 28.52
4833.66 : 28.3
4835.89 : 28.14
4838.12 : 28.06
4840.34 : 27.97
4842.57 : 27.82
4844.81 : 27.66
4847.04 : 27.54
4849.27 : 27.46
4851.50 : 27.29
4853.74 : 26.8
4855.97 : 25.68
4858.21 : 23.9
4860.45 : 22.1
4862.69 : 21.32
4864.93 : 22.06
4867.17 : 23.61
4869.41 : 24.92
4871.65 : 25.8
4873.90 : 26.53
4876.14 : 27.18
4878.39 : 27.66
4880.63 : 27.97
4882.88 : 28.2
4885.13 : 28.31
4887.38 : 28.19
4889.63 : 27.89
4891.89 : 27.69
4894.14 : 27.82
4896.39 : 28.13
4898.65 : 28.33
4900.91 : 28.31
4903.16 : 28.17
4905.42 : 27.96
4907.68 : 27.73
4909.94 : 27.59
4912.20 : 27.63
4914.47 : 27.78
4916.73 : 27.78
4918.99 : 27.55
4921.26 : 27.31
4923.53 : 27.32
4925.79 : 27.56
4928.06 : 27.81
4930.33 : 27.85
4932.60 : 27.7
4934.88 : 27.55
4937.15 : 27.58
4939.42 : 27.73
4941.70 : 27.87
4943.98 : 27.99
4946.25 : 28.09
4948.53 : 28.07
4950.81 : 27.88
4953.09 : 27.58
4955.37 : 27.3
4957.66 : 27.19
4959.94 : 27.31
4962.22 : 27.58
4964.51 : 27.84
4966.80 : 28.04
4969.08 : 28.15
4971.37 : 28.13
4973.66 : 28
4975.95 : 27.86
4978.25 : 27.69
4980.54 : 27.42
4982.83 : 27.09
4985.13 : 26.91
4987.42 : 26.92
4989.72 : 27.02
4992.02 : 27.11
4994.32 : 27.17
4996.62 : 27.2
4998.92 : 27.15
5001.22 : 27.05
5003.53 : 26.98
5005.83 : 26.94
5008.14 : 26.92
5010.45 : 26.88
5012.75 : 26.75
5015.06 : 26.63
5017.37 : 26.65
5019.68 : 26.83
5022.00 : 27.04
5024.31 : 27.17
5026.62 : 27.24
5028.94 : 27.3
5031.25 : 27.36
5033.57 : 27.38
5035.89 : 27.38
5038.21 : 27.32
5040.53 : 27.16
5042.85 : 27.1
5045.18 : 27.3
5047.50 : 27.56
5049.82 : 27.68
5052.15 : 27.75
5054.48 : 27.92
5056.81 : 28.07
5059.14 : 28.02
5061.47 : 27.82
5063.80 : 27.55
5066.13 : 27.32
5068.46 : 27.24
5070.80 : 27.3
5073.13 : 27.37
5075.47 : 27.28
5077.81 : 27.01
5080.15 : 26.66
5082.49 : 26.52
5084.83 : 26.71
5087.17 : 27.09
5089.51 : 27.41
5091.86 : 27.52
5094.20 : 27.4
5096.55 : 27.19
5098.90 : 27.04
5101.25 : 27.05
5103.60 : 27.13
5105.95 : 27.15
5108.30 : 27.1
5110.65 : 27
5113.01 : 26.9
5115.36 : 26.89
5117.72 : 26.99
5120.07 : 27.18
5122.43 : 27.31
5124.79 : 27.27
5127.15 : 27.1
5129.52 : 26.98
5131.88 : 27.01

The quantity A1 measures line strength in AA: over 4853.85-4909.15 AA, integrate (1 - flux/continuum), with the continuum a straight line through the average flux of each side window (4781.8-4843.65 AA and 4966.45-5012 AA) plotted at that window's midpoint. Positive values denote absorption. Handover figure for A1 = 3.2 AA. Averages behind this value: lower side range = 28.6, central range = 26.5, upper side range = 27.3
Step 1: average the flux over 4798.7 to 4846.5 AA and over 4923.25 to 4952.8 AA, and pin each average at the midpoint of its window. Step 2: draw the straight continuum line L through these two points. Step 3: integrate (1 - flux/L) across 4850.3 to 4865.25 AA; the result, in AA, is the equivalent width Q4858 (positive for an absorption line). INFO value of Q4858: 2.1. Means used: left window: 28.5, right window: 27.8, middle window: 24.3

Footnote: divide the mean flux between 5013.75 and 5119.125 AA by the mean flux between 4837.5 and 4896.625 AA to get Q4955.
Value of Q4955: 1.03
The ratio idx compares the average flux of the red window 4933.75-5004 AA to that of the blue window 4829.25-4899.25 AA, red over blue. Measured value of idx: 1.03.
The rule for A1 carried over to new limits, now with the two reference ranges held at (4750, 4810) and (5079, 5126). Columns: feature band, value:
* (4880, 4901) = 0.1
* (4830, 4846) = 0.2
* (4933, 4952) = 0.1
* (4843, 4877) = 3.6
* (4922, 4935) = 0.2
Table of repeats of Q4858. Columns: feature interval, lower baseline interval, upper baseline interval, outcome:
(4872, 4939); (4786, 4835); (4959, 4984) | 0.9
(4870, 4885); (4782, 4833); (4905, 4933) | 0.4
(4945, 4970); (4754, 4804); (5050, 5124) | 0.2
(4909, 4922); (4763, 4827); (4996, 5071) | 0.2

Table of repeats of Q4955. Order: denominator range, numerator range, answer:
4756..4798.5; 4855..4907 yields 0.92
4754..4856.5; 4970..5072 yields 0.96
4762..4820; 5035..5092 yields 0.95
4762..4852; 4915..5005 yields 0.96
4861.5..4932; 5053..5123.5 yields 1.01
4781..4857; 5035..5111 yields 0.96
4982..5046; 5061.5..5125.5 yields 1.00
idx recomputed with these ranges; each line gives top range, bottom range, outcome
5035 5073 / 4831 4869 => 1.06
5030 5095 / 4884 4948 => 0.98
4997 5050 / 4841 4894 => 1.03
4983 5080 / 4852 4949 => 1.01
